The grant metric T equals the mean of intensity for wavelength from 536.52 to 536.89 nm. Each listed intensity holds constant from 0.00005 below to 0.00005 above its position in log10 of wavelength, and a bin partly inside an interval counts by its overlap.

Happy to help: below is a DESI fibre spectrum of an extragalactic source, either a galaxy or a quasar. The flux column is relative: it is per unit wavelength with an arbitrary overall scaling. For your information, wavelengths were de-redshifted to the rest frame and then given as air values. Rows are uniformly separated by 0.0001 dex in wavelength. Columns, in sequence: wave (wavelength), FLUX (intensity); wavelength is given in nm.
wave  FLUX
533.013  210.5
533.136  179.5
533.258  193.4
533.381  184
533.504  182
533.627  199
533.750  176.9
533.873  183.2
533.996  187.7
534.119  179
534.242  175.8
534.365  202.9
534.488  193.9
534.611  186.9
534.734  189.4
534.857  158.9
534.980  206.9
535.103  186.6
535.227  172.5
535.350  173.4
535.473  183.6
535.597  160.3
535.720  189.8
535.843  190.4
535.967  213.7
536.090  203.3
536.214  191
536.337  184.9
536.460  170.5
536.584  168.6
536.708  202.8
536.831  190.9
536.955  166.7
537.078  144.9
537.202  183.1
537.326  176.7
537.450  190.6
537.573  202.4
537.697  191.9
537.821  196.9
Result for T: 187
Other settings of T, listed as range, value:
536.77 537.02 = 178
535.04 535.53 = 179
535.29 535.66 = 172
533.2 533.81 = 187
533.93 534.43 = 186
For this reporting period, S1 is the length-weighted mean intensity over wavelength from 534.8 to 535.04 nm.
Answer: 183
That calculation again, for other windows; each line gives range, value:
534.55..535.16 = 186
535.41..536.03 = 188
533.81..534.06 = 185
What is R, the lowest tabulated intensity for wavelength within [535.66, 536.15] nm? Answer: 189.8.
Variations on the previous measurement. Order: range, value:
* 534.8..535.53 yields 158.9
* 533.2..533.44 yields 184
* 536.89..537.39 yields 144.9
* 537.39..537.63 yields 190.6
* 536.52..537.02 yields 166.7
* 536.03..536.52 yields 170.5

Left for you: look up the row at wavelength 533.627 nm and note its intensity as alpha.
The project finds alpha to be 199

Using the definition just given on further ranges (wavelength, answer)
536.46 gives 170.5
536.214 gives 191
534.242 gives 175.8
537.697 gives 191.9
